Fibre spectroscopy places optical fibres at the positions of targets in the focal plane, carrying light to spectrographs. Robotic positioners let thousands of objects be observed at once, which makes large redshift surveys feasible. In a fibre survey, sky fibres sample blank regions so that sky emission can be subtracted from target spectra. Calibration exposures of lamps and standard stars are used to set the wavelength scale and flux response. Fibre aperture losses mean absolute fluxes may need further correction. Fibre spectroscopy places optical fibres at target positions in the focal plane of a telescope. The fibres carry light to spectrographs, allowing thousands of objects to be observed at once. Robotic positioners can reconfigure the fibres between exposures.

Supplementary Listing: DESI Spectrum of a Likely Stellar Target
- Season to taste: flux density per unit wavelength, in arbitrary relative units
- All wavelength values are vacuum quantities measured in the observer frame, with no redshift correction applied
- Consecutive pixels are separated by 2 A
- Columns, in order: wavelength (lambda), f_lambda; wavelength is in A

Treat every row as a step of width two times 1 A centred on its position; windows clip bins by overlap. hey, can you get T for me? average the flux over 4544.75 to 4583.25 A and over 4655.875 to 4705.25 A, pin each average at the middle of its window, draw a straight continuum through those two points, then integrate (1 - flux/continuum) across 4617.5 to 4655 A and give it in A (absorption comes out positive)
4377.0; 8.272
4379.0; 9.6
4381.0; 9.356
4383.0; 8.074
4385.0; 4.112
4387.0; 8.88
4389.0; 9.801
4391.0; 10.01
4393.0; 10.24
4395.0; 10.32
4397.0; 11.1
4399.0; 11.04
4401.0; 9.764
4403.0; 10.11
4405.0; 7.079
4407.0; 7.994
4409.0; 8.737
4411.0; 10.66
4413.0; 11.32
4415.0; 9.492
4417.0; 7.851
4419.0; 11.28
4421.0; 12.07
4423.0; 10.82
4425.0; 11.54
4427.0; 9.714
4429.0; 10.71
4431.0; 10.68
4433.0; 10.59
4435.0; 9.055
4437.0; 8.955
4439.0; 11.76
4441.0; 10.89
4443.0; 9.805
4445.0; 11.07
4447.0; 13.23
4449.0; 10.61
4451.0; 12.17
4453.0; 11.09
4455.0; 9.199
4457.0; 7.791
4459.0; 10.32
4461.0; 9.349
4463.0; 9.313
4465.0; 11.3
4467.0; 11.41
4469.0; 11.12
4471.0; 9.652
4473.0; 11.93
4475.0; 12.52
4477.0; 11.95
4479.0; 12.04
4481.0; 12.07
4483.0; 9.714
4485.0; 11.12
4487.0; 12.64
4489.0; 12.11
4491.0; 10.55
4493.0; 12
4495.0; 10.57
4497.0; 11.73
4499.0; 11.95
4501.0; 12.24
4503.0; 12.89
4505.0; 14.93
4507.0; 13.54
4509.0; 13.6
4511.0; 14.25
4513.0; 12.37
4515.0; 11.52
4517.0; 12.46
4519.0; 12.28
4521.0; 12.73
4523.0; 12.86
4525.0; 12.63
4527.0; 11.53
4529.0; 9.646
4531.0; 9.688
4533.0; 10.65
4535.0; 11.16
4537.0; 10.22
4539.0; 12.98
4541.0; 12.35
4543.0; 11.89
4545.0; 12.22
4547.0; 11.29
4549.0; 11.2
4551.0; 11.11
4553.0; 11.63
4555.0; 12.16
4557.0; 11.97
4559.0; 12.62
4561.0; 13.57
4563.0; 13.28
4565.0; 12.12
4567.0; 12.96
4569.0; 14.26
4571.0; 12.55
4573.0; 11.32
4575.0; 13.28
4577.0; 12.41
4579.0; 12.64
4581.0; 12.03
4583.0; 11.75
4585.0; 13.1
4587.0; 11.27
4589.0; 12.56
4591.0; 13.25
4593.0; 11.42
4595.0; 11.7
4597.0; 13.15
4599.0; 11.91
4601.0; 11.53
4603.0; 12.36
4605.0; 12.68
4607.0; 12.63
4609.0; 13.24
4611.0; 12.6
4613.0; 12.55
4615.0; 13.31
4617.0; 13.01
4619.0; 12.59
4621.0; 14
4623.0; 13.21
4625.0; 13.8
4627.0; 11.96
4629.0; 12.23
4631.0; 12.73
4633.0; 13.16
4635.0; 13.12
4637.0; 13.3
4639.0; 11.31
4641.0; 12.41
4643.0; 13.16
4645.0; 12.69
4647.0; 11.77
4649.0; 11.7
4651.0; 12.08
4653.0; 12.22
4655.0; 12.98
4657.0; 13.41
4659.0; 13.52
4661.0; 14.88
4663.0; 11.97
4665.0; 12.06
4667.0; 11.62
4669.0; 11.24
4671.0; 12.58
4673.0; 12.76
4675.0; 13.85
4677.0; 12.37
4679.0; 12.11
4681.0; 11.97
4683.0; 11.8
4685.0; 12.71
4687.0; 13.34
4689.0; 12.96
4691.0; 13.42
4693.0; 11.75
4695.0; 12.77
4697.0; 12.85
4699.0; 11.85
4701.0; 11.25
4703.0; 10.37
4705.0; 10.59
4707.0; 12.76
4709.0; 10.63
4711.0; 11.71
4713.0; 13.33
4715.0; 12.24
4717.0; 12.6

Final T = -0.8 A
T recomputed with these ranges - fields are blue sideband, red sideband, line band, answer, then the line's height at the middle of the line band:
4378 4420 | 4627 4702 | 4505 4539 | -3.9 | 10.8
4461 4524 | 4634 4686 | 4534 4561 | 0.7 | 12.1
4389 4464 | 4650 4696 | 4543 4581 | -2.7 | 11.5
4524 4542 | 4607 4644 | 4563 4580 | -1.2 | 11.9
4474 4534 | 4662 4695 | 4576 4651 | -1.6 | 12.3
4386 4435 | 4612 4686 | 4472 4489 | -1.5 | 10.8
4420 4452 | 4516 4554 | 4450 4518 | -2.1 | 11.2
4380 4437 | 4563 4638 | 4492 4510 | -2.4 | 11.1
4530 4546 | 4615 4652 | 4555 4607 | -2.1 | 12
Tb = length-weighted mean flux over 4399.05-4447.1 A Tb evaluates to 10.2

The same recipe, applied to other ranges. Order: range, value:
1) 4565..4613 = 12.5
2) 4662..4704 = 12.3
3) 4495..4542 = 12.1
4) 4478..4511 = 12.2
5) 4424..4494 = 10.9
